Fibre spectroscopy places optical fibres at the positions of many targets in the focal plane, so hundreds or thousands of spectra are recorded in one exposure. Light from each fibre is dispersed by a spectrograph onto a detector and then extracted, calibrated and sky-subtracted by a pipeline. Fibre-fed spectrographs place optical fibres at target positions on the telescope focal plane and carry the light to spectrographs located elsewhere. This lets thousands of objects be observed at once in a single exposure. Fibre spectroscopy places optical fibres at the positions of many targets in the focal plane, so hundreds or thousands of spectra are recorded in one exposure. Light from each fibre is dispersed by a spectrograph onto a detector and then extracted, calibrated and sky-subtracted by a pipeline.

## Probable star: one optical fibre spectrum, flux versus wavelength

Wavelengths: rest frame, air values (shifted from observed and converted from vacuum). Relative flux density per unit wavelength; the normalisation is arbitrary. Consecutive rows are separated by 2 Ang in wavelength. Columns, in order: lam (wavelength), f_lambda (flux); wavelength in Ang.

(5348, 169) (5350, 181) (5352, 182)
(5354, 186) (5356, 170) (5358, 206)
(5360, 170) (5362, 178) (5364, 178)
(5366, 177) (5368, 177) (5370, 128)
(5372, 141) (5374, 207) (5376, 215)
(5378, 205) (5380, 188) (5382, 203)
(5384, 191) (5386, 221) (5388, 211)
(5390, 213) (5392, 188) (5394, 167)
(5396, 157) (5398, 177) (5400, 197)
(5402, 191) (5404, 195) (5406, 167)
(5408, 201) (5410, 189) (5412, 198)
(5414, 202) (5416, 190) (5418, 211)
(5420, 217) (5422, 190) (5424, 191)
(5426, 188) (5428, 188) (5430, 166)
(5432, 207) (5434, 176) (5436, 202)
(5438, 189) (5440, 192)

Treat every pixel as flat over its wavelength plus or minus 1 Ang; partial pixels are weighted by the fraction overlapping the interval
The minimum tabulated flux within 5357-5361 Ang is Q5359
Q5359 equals 170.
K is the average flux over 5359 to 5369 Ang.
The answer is 176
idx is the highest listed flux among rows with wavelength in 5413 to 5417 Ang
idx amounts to 202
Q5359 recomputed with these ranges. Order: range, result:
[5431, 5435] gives 176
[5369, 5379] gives 128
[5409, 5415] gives 189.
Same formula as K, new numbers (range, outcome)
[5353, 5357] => 178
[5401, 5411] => 189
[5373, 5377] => 211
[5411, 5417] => 197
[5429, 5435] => 183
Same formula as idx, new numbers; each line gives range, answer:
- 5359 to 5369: 178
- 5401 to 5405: 195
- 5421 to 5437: 207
